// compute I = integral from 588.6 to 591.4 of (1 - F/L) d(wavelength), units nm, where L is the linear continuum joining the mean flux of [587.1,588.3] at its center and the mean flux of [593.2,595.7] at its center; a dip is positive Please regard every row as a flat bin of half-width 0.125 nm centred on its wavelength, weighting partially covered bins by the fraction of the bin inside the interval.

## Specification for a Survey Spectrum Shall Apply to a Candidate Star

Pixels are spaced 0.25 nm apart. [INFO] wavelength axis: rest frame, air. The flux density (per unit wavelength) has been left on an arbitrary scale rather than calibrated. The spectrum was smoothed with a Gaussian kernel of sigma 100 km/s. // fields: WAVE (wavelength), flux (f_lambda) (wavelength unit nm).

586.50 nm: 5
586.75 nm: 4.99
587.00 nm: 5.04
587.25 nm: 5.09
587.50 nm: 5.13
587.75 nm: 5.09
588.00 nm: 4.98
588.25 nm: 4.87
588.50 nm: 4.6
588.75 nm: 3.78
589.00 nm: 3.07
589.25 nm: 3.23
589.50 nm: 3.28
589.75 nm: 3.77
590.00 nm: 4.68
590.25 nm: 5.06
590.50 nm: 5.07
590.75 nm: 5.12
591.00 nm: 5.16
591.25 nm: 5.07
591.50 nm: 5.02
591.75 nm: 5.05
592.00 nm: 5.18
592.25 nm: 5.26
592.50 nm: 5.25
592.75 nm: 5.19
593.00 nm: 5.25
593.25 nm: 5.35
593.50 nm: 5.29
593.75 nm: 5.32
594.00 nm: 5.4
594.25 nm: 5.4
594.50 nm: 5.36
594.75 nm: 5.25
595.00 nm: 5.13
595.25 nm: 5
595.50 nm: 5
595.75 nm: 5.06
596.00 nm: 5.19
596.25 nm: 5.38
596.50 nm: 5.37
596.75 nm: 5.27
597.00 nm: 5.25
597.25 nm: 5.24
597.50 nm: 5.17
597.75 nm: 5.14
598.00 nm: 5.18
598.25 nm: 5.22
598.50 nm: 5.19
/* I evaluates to 0.44 nm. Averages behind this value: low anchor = 5.04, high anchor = 5.24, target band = 4.31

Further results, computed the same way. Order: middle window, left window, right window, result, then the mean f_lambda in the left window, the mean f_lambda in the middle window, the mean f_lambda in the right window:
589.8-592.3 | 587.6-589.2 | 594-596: -0.18 nm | 4.36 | 5.02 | 5.19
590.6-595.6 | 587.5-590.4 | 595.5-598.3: -0.47 nm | 4.27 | 5.2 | 5.21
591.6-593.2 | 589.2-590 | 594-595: -0.21 nm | 3.64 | 5.2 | 5.32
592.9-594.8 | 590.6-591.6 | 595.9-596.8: -0.05 nm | 5.09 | 5.33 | 5.31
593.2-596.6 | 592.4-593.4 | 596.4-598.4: 0.00 nm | 5.26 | 5.25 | 5.23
